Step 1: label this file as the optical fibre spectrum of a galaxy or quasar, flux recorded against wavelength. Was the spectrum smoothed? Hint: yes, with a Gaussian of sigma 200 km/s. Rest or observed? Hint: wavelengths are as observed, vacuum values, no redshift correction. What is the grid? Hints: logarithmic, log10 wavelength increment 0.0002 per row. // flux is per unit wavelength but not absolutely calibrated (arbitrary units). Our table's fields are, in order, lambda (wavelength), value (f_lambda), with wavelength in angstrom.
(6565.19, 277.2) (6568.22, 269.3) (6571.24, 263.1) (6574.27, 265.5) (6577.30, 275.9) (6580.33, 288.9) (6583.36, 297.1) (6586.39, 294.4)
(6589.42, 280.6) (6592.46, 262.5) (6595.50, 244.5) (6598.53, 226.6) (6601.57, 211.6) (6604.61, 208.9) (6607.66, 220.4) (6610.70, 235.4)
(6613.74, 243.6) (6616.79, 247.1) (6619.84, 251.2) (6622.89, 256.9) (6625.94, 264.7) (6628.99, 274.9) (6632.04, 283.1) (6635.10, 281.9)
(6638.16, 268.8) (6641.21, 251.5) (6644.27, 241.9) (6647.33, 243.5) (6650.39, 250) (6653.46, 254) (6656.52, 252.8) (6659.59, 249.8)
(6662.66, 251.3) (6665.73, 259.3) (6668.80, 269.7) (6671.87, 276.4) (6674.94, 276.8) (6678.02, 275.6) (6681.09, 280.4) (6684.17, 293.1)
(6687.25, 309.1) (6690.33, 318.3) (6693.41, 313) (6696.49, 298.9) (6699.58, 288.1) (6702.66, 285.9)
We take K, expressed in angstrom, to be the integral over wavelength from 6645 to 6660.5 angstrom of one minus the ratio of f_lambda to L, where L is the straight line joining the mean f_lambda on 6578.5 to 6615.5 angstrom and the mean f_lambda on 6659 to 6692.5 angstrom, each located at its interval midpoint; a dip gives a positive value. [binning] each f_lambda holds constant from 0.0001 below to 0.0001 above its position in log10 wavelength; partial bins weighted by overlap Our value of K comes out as 1.2 angstrom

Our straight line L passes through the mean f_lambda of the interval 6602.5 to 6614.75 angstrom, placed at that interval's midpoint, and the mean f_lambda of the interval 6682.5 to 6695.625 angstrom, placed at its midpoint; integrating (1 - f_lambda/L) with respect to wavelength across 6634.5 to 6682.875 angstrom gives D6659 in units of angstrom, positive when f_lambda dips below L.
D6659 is 2.63 angstrom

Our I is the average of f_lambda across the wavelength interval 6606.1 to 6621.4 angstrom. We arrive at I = 239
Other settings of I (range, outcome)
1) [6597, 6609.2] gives 217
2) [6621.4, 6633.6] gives 270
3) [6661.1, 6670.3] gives 260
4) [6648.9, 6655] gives 252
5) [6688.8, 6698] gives 310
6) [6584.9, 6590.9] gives 288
